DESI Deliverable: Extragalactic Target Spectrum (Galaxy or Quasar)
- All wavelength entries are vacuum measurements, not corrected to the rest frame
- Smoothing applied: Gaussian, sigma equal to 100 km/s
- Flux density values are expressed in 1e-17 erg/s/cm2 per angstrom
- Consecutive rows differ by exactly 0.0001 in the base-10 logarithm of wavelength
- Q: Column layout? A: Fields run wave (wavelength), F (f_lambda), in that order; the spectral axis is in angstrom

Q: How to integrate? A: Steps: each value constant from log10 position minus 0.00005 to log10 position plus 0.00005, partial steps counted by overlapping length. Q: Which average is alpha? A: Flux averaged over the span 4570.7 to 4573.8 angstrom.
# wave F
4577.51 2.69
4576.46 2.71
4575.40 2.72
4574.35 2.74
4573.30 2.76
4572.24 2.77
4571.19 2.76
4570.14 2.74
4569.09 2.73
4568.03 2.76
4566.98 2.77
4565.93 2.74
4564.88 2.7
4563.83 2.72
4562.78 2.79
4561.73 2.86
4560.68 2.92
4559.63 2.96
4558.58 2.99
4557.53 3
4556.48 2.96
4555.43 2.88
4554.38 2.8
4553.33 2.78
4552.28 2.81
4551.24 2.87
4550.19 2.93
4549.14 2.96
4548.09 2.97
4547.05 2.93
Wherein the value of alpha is 2.76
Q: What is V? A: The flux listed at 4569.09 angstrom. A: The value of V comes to 2.73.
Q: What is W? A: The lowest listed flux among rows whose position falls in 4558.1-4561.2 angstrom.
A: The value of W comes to 2.92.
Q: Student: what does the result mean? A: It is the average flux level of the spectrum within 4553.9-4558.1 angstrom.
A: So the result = 2.91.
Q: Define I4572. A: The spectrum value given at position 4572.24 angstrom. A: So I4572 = 2.77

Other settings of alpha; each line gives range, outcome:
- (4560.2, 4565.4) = 2.8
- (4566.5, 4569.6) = 2.75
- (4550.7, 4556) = 2.83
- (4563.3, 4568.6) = 2.74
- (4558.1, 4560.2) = 2.97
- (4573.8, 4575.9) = 2.74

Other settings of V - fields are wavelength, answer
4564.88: 2.7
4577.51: 2.69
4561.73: 2.86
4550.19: 2.93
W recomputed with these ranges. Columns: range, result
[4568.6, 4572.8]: 2.73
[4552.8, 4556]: 2.78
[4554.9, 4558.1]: 2.88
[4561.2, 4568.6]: 2.7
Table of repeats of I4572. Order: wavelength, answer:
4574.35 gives 2.74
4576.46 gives 2.71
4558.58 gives 2.99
